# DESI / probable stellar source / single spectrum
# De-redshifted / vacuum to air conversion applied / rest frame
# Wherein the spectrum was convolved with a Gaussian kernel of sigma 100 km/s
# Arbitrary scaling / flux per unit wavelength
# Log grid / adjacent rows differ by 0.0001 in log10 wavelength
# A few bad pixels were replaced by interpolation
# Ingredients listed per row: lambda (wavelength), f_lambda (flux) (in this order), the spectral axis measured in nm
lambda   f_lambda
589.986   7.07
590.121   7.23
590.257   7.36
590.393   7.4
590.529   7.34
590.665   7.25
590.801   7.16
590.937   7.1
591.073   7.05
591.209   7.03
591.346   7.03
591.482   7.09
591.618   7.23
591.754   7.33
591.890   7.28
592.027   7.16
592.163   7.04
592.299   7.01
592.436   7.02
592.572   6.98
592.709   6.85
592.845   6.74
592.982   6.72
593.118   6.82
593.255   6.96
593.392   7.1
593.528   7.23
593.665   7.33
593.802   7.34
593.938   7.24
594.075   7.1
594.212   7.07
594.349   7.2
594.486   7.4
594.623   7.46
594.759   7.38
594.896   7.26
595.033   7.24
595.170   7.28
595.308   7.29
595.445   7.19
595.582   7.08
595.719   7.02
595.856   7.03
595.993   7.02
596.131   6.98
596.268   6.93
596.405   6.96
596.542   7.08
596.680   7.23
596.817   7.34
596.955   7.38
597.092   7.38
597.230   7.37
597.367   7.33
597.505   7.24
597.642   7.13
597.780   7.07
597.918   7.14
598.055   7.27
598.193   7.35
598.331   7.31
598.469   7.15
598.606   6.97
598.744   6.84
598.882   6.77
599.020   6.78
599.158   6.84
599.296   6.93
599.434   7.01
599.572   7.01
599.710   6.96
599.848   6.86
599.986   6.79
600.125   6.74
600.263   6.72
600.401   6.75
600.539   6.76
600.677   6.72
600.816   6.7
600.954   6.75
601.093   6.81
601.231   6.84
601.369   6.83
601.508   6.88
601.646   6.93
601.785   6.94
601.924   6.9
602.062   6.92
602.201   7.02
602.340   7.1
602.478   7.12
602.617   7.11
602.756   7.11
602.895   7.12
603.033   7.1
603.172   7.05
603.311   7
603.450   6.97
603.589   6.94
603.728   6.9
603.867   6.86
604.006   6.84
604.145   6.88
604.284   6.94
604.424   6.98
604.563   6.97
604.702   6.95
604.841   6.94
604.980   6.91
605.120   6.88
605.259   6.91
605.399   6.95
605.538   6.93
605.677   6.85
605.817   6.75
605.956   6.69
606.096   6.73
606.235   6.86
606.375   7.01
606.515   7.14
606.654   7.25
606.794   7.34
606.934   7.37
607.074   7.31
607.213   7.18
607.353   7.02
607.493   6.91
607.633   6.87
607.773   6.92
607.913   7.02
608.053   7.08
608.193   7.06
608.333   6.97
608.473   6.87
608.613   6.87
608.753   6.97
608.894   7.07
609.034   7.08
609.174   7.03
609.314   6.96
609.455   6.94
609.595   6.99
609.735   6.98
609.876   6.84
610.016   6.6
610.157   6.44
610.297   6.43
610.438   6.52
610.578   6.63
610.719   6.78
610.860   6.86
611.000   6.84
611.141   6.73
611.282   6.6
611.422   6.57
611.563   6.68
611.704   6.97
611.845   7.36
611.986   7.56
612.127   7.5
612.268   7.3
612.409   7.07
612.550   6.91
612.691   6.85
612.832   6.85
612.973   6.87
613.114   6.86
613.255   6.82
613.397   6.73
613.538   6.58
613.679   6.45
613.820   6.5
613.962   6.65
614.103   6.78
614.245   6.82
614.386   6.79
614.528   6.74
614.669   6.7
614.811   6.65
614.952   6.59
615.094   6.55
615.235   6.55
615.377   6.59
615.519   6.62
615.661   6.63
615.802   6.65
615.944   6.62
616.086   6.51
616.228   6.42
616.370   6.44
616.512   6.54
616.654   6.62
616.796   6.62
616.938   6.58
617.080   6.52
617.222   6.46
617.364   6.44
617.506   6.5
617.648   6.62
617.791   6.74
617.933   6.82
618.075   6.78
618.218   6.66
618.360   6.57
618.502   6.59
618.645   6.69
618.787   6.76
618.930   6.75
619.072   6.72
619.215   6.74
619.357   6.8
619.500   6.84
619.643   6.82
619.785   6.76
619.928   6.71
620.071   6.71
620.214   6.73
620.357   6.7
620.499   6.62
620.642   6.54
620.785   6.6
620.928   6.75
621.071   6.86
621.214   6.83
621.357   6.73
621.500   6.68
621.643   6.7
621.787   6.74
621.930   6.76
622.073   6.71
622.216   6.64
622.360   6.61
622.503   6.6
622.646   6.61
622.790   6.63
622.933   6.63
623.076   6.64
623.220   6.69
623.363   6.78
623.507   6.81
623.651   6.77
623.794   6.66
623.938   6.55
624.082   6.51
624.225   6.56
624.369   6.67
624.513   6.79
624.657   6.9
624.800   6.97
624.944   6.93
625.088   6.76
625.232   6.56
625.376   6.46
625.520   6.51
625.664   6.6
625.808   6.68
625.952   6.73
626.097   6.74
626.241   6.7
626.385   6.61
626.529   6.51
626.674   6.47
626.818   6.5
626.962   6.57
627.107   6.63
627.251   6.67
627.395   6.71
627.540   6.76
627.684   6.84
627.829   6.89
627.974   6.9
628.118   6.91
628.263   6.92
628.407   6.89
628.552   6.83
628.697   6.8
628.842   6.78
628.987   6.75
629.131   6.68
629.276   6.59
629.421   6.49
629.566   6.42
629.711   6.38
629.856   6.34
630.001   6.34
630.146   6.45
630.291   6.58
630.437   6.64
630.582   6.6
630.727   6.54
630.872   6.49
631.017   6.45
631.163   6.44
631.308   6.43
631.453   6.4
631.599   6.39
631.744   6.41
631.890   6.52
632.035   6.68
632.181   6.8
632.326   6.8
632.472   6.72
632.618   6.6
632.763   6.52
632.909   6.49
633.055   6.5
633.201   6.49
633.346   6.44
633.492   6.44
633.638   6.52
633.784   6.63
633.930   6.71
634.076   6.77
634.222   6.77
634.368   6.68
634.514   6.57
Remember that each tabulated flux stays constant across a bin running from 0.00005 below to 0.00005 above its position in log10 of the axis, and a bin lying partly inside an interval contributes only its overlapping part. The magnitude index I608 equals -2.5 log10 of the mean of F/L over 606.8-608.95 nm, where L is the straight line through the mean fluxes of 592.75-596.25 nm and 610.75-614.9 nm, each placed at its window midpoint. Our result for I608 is -0.02 mag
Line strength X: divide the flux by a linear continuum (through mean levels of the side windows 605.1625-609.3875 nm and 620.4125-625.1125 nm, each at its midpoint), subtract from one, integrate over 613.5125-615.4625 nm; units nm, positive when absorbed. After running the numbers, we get 0.06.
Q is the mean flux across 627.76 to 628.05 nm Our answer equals 6.9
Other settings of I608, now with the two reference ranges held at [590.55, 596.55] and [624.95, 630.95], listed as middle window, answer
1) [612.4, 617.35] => 0.03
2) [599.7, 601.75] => 0.03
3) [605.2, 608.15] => -0.01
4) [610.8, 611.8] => 0.02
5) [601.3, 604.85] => 0.00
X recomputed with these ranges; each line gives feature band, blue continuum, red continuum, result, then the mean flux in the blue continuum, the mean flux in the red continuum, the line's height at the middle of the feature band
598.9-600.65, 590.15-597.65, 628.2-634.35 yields 0.056 nm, 7.16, 6.58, 7.07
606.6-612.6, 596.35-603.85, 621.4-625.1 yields -0.068 nm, 7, 6.7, 6.88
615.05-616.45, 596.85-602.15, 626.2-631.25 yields 0.047 nm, 6.98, 6.63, 6.78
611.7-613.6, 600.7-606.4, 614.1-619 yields -0.087 nm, 6.92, 6.62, 6.71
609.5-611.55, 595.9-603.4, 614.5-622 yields 0.030 nm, 7.01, 6.66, 6.8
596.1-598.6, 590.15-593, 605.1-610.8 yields -0.055 nm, 7.11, 6.93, 7.05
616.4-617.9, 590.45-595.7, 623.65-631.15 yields 0.051 nm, 7.14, 6.65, 6.8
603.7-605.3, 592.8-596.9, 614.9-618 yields -0.007 nm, 7.14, 6.57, 6.88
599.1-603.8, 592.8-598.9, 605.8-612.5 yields 0.101 nm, 7.15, 6.95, 7.07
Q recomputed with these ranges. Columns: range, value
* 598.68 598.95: 6.8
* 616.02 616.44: 6.45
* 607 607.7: 7.06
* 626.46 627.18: 6.53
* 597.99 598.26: 7.3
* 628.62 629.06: 6.78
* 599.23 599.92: 6.96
